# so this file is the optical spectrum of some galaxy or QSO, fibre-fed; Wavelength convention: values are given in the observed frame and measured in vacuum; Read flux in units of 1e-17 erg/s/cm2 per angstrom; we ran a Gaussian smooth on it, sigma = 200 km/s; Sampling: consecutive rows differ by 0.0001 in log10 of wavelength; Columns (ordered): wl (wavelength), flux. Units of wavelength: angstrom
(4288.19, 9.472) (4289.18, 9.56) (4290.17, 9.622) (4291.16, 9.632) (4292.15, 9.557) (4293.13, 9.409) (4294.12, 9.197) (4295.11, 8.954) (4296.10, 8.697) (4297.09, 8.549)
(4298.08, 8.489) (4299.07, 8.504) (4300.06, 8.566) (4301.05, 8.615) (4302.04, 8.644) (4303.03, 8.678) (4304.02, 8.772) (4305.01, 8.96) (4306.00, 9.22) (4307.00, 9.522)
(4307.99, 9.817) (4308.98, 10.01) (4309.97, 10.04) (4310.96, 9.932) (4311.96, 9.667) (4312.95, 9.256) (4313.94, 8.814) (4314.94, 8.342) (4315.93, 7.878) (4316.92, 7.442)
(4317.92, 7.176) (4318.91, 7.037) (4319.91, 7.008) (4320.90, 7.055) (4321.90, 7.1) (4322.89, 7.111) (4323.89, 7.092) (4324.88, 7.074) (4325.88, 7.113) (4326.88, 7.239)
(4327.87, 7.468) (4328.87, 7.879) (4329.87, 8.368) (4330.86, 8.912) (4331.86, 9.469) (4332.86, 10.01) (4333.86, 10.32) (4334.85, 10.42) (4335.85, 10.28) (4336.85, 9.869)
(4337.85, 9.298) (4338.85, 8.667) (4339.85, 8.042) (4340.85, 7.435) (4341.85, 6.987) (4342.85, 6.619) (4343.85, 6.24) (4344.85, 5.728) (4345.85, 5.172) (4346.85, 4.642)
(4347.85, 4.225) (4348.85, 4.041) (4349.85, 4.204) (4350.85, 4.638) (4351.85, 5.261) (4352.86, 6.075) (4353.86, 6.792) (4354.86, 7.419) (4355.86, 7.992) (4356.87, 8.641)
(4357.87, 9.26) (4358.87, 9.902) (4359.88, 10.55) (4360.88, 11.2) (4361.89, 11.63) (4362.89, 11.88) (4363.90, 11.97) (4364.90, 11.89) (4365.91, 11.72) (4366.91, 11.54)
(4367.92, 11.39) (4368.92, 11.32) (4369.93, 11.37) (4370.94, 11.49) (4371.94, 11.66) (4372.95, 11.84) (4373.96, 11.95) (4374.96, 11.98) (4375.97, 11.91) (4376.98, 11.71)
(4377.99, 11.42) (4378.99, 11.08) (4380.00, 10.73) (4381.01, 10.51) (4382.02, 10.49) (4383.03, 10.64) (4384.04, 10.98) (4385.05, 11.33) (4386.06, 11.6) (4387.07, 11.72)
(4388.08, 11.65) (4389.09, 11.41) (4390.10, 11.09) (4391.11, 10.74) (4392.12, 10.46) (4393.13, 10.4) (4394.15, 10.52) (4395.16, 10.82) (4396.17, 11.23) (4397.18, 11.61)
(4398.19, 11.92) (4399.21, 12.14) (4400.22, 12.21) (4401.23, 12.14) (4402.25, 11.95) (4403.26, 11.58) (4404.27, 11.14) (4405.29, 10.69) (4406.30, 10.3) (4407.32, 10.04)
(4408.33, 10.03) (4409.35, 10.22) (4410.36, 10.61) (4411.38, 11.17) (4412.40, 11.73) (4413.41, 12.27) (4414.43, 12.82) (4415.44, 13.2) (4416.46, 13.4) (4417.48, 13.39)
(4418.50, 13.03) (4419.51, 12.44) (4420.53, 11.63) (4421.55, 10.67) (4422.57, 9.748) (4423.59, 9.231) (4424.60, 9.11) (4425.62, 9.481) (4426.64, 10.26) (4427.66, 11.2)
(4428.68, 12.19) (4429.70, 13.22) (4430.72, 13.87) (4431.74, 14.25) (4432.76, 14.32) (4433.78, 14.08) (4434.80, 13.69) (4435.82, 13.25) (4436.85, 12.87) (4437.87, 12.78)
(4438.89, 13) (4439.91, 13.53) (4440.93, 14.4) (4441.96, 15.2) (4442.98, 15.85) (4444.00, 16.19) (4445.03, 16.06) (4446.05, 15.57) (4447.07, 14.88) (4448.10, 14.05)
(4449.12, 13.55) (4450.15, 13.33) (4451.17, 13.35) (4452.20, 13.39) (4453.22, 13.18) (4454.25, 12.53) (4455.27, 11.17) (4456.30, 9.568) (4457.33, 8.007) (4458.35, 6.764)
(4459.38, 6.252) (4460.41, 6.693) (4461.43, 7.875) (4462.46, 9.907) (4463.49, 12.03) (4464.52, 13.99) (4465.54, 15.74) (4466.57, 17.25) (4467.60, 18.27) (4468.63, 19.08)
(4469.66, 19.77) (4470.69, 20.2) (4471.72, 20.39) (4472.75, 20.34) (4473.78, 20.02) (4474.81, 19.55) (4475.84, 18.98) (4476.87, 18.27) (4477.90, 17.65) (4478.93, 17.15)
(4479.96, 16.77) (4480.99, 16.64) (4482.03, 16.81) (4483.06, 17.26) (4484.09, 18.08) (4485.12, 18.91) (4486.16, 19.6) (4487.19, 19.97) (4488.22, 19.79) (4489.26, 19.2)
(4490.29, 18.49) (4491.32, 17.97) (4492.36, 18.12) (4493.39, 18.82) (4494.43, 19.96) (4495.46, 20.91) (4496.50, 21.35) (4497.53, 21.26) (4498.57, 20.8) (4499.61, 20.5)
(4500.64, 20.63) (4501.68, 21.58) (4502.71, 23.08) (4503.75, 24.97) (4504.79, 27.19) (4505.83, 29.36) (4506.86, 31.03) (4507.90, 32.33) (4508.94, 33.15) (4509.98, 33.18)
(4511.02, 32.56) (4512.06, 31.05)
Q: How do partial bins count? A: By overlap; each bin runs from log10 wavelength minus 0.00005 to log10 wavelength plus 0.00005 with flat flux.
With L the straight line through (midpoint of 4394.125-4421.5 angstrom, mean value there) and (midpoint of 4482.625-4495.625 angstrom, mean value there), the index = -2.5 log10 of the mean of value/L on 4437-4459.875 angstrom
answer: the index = 0.18 mag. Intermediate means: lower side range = 11.6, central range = 12.8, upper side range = 19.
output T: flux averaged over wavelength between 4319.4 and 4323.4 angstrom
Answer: 7.06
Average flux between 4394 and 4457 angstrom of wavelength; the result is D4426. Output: 12.4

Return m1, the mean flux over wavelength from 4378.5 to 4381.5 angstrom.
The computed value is 10.8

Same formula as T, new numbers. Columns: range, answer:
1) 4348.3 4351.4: 4.32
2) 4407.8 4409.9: 10.2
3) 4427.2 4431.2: 12.6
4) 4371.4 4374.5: 11.8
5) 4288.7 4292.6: 9.58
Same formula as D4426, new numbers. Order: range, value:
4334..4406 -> 9.89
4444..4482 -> 14.7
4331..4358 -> 7.32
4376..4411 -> 11.1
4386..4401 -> 11.3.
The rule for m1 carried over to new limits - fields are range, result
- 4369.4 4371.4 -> 11.4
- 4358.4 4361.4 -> 10.5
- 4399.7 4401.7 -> 12.2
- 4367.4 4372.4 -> 11.4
